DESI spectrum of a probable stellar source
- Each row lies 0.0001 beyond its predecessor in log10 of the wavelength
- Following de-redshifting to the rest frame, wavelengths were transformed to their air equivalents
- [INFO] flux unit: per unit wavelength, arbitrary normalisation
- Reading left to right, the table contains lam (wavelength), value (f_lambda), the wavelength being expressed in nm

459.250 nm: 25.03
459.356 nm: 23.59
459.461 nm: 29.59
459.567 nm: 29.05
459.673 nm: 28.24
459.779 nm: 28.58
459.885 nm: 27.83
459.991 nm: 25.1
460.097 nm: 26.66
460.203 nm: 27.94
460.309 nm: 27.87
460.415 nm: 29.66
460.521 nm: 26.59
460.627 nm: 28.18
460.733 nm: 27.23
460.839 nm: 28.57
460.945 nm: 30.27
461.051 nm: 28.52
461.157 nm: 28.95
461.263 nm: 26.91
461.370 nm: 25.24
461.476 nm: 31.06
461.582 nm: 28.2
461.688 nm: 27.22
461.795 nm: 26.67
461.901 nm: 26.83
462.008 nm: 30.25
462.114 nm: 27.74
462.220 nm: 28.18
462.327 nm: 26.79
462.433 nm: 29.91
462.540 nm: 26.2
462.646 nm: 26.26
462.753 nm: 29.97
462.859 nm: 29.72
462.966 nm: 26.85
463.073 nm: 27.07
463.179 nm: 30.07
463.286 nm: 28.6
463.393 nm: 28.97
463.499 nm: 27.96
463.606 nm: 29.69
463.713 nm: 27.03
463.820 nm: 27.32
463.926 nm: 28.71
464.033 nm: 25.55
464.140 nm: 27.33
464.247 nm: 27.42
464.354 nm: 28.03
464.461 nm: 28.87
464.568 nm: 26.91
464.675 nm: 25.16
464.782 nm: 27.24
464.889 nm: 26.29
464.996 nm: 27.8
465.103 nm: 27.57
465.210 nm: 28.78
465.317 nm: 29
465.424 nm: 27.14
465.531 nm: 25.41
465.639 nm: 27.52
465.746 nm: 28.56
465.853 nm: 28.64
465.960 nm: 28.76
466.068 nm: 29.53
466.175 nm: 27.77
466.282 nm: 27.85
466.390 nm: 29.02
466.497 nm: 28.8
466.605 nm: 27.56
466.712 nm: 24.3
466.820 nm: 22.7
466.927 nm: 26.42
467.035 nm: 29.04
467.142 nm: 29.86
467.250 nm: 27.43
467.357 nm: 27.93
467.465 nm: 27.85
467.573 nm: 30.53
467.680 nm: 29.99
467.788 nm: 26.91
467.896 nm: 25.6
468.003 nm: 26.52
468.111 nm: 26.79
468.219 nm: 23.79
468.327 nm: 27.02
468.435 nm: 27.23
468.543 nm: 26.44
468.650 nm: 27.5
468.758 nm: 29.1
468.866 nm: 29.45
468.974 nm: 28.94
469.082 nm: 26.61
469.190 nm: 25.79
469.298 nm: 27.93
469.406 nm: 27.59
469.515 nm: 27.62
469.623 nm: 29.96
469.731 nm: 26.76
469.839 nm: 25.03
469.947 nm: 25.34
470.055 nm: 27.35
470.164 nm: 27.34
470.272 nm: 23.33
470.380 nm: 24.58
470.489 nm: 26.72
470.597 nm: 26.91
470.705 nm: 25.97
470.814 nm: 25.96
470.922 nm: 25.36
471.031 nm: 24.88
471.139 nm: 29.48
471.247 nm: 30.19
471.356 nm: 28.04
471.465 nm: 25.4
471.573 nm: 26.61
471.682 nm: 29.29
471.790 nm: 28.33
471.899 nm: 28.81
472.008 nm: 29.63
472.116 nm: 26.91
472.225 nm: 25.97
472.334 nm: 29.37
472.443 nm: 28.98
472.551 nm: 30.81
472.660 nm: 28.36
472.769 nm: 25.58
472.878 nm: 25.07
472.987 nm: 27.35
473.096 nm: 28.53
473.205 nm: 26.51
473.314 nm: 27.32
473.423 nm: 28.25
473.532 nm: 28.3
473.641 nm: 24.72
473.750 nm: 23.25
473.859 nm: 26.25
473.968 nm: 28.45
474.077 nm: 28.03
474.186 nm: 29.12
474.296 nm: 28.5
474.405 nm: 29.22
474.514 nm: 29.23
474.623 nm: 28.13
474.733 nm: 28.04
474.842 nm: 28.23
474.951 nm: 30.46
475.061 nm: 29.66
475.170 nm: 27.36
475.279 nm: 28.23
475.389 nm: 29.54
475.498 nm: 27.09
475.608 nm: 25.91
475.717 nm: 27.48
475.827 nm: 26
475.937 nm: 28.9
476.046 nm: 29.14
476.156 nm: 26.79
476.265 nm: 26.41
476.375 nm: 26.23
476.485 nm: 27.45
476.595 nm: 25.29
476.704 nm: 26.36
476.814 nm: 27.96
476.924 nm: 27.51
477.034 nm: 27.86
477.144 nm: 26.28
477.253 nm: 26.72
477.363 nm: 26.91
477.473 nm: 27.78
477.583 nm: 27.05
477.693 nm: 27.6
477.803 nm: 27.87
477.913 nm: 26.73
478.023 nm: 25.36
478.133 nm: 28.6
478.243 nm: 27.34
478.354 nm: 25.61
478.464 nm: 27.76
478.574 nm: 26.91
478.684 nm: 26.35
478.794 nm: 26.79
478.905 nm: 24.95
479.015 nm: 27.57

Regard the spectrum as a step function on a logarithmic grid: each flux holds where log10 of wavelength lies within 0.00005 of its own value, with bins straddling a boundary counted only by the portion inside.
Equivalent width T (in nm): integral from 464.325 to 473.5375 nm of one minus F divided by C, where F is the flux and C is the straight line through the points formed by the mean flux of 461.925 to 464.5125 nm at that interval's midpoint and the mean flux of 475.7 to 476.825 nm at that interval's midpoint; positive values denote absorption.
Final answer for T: 0.07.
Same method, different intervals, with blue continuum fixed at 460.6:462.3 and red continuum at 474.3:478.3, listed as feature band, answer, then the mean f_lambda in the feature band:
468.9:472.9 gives 0.077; 27.2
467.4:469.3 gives 0.029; 27.4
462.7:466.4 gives 0.009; 27.9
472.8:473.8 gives 0.040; 26.6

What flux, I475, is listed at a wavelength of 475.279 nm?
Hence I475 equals 28.23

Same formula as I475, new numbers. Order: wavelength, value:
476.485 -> 27.45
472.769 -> 25.58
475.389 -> 29.54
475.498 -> 27.09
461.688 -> 27.22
